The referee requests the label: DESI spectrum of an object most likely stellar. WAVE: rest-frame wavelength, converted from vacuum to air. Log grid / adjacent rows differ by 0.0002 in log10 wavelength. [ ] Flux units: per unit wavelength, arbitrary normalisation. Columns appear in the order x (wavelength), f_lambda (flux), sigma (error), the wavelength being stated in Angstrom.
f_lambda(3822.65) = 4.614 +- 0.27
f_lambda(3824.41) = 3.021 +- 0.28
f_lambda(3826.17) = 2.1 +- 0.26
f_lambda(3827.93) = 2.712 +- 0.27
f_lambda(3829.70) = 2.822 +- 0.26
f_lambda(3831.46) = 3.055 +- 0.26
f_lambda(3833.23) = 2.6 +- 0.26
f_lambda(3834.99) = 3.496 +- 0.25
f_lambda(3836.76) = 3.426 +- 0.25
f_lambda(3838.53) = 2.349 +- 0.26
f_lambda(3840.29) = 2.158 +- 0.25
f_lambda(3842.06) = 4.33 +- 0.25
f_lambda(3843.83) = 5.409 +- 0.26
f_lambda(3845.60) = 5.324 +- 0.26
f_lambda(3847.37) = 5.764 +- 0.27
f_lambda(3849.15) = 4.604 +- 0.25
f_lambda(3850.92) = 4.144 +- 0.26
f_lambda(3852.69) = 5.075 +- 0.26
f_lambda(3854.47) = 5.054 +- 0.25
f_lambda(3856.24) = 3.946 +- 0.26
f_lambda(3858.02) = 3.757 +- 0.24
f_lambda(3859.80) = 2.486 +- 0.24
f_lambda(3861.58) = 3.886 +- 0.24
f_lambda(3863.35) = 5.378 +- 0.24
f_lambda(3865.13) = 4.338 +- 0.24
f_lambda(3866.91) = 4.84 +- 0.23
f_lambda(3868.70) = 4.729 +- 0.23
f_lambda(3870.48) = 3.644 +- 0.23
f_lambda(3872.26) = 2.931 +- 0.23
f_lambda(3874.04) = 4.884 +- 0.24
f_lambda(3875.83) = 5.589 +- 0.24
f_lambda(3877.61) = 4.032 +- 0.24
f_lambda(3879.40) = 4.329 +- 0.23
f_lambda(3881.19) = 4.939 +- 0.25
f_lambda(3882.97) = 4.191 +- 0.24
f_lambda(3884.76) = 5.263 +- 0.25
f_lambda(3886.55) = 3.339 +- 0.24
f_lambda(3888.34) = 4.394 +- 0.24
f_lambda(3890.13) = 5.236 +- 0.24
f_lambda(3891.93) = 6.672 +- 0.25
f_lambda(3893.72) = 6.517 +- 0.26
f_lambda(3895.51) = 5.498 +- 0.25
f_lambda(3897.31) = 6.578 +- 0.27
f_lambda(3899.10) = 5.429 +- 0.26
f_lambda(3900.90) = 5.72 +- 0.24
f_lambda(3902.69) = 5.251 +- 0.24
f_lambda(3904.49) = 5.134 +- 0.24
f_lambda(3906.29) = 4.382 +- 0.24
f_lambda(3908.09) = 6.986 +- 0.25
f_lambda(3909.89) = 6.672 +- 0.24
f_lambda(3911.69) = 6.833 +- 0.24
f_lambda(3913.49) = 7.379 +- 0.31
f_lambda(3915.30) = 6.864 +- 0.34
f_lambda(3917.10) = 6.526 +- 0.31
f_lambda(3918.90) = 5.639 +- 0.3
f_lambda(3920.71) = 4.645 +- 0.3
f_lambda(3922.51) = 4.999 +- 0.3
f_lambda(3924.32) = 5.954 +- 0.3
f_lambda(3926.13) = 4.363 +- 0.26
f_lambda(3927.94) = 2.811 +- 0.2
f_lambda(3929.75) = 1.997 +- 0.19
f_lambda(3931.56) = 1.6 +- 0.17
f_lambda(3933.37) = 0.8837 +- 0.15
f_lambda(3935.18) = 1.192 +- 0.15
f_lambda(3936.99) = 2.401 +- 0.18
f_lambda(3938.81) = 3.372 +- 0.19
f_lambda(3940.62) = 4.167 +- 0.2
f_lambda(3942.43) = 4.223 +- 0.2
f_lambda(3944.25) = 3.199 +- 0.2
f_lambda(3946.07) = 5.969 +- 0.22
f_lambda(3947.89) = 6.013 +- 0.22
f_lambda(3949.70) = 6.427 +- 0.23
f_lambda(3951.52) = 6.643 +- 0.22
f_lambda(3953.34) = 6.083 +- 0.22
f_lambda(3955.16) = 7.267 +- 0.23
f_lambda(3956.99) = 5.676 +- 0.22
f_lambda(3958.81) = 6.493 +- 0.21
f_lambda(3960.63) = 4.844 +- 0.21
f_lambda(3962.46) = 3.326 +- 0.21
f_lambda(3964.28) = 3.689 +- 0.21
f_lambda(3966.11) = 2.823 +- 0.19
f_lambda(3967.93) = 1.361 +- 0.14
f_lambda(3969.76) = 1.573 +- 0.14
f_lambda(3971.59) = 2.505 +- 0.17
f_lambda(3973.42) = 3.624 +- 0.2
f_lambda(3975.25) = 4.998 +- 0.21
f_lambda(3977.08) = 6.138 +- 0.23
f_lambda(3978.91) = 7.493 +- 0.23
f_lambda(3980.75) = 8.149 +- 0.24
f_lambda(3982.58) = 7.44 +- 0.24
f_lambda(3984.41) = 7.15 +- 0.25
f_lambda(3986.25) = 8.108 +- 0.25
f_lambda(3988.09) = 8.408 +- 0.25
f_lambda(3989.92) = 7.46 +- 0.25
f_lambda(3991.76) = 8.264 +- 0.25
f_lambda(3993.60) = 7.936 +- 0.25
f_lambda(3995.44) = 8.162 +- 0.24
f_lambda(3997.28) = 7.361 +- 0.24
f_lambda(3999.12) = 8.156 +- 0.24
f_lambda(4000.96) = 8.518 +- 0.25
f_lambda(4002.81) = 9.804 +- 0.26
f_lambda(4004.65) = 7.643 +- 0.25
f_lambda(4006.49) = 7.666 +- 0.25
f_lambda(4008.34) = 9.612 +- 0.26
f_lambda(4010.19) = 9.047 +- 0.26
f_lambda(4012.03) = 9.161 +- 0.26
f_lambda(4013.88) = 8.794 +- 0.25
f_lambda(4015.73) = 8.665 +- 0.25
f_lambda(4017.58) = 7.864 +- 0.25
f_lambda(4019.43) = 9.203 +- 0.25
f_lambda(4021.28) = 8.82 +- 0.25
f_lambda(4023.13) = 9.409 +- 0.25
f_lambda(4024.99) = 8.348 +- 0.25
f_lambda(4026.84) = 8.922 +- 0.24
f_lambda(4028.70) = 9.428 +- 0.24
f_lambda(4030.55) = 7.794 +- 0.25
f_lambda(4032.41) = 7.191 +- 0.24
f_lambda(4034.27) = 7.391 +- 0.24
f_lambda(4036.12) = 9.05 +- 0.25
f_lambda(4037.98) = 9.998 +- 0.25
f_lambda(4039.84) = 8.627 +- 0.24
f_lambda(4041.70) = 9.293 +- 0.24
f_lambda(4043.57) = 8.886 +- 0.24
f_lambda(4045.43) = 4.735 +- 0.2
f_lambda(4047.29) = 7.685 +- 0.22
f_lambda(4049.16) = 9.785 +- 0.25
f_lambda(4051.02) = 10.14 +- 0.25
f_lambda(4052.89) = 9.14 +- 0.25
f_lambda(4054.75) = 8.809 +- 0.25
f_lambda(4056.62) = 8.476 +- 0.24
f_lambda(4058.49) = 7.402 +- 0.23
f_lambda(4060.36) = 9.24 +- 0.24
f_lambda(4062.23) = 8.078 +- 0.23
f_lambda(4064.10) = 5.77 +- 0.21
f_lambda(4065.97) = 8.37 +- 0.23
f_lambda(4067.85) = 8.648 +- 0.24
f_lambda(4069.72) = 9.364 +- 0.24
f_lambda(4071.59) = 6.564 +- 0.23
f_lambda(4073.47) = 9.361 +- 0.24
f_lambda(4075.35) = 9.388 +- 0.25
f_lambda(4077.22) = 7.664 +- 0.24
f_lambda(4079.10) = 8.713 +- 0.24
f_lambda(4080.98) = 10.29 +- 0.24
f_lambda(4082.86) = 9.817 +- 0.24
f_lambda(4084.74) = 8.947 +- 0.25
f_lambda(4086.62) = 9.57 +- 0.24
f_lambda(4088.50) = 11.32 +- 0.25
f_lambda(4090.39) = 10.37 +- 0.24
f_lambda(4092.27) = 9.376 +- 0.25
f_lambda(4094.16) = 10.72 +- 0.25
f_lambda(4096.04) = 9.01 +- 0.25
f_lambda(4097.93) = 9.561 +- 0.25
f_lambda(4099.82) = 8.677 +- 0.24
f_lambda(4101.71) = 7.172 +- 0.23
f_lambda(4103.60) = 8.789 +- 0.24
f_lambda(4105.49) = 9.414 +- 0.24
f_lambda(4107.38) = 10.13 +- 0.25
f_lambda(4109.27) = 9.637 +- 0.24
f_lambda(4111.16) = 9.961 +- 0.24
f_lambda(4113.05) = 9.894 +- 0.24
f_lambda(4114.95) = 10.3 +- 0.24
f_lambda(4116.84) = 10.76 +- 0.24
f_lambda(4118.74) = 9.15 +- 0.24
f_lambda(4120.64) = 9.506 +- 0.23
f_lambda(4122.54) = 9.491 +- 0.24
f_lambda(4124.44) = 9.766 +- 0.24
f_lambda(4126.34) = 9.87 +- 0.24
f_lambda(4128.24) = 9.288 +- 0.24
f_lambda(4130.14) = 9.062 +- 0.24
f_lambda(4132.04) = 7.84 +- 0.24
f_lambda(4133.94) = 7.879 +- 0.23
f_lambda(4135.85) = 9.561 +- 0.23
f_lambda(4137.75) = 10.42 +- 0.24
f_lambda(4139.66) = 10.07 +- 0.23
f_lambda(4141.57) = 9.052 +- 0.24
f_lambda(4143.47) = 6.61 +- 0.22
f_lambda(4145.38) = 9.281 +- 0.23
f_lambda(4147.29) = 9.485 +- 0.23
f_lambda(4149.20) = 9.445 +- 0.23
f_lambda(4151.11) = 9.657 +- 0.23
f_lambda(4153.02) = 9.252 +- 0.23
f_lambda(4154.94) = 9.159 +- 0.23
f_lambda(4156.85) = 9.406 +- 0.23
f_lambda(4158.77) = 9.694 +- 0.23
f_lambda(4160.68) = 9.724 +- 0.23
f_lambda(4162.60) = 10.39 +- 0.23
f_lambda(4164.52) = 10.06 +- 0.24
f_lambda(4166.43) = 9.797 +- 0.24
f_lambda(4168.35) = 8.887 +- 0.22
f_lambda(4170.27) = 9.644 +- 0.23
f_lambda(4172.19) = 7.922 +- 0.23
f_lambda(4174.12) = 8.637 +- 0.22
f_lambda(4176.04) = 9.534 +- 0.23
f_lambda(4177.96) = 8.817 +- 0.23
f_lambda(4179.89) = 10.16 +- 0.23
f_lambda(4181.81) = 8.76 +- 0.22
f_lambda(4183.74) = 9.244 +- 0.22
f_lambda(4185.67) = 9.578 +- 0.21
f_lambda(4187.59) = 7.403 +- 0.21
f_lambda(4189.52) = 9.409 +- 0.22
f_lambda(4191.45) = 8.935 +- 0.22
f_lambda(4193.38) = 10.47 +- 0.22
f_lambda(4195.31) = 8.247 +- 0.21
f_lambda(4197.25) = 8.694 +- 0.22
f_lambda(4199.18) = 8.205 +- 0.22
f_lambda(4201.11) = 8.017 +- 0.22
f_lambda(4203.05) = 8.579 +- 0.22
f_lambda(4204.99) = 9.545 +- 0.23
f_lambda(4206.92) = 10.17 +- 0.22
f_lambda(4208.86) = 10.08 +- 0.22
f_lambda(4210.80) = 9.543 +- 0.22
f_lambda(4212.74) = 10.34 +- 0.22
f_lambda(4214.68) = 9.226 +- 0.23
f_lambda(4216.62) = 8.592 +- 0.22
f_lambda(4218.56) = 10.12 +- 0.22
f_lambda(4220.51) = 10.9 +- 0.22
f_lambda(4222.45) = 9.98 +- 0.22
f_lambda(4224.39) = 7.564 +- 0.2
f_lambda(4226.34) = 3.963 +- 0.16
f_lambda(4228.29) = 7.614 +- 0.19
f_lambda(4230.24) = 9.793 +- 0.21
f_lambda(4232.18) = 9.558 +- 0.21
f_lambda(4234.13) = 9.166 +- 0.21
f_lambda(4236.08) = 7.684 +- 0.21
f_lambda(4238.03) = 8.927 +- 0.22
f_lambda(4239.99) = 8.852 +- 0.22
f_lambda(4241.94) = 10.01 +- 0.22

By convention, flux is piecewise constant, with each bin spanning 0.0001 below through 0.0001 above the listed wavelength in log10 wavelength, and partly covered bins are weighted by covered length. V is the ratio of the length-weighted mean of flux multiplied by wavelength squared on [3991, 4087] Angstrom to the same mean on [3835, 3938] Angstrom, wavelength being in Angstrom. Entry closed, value 2.01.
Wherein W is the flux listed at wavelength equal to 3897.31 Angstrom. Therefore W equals 6.578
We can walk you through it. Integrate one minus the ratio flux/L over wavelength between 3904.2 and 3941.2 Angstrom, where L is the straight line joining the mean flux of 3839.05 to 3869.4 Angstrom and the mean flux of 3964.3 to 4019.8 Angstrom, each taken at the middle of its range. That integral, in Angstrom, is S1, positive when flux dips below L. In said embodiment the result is 7.4 Angstrom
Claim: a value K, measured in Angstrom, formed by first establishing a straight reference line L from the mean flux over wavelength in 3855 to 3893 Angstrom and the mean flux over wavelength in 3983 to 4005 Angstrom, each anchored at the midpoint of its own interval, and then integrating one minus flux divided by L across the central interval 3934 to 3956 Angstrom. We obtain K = 6.5 Angstrom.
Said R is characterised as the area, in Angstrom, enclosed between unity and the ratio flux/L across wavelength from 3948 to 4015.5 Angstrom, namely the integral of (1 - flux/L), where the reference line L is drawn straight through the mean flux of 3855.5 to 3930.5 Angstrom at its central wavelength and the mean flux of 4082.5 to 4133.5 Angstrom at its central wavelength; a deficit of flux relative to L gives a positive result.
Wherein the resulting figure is 2.9 Angstrom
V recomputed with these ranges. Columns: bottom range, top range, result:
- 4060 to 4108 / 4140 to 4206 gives 1.06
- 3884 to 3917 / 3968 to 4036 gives 1.38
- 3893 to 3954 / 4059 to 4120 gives 2.02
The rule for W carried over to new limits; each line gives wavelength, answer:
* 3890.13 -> 5.236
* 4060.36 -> 9.24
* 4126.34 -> 9.87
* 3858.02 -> 3.757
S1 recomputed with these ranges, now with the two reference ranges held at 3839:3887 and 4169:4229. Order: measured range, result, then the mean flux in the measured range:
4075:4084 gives -2.2 Angstrom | 9.16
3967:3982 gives 3.5 Angstrom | 4.55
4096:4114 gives -3.6 Angstrom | 9.24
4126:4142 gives -2.2 Angstrom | 9.21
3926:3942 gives 8.5 Angstrom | 2.49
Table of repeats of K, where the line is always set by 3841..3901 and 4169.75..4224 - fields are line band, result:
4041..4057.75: -3.1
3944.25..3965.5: 1.3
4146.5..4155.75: -0.9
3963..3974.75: 6.5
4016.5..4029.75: -3.9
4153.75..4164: -1.2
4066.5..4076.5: -1.5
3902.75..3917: -2.6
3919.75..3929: 1.6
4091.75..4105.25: -2.0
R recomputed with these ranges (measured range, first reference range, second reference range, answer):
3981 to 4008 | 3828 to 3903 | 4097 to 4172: -4.9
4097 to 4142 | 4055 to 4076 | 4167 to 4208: -4.3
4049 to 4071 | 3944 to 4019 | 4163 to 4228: -3.0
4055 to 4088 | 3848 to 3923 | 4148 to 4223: -3.8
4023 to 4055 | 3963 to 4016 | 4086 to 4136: -2.6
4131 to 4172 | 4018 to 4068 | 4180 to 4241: -2.3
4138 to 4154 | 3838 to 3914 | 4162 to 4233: -1.4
